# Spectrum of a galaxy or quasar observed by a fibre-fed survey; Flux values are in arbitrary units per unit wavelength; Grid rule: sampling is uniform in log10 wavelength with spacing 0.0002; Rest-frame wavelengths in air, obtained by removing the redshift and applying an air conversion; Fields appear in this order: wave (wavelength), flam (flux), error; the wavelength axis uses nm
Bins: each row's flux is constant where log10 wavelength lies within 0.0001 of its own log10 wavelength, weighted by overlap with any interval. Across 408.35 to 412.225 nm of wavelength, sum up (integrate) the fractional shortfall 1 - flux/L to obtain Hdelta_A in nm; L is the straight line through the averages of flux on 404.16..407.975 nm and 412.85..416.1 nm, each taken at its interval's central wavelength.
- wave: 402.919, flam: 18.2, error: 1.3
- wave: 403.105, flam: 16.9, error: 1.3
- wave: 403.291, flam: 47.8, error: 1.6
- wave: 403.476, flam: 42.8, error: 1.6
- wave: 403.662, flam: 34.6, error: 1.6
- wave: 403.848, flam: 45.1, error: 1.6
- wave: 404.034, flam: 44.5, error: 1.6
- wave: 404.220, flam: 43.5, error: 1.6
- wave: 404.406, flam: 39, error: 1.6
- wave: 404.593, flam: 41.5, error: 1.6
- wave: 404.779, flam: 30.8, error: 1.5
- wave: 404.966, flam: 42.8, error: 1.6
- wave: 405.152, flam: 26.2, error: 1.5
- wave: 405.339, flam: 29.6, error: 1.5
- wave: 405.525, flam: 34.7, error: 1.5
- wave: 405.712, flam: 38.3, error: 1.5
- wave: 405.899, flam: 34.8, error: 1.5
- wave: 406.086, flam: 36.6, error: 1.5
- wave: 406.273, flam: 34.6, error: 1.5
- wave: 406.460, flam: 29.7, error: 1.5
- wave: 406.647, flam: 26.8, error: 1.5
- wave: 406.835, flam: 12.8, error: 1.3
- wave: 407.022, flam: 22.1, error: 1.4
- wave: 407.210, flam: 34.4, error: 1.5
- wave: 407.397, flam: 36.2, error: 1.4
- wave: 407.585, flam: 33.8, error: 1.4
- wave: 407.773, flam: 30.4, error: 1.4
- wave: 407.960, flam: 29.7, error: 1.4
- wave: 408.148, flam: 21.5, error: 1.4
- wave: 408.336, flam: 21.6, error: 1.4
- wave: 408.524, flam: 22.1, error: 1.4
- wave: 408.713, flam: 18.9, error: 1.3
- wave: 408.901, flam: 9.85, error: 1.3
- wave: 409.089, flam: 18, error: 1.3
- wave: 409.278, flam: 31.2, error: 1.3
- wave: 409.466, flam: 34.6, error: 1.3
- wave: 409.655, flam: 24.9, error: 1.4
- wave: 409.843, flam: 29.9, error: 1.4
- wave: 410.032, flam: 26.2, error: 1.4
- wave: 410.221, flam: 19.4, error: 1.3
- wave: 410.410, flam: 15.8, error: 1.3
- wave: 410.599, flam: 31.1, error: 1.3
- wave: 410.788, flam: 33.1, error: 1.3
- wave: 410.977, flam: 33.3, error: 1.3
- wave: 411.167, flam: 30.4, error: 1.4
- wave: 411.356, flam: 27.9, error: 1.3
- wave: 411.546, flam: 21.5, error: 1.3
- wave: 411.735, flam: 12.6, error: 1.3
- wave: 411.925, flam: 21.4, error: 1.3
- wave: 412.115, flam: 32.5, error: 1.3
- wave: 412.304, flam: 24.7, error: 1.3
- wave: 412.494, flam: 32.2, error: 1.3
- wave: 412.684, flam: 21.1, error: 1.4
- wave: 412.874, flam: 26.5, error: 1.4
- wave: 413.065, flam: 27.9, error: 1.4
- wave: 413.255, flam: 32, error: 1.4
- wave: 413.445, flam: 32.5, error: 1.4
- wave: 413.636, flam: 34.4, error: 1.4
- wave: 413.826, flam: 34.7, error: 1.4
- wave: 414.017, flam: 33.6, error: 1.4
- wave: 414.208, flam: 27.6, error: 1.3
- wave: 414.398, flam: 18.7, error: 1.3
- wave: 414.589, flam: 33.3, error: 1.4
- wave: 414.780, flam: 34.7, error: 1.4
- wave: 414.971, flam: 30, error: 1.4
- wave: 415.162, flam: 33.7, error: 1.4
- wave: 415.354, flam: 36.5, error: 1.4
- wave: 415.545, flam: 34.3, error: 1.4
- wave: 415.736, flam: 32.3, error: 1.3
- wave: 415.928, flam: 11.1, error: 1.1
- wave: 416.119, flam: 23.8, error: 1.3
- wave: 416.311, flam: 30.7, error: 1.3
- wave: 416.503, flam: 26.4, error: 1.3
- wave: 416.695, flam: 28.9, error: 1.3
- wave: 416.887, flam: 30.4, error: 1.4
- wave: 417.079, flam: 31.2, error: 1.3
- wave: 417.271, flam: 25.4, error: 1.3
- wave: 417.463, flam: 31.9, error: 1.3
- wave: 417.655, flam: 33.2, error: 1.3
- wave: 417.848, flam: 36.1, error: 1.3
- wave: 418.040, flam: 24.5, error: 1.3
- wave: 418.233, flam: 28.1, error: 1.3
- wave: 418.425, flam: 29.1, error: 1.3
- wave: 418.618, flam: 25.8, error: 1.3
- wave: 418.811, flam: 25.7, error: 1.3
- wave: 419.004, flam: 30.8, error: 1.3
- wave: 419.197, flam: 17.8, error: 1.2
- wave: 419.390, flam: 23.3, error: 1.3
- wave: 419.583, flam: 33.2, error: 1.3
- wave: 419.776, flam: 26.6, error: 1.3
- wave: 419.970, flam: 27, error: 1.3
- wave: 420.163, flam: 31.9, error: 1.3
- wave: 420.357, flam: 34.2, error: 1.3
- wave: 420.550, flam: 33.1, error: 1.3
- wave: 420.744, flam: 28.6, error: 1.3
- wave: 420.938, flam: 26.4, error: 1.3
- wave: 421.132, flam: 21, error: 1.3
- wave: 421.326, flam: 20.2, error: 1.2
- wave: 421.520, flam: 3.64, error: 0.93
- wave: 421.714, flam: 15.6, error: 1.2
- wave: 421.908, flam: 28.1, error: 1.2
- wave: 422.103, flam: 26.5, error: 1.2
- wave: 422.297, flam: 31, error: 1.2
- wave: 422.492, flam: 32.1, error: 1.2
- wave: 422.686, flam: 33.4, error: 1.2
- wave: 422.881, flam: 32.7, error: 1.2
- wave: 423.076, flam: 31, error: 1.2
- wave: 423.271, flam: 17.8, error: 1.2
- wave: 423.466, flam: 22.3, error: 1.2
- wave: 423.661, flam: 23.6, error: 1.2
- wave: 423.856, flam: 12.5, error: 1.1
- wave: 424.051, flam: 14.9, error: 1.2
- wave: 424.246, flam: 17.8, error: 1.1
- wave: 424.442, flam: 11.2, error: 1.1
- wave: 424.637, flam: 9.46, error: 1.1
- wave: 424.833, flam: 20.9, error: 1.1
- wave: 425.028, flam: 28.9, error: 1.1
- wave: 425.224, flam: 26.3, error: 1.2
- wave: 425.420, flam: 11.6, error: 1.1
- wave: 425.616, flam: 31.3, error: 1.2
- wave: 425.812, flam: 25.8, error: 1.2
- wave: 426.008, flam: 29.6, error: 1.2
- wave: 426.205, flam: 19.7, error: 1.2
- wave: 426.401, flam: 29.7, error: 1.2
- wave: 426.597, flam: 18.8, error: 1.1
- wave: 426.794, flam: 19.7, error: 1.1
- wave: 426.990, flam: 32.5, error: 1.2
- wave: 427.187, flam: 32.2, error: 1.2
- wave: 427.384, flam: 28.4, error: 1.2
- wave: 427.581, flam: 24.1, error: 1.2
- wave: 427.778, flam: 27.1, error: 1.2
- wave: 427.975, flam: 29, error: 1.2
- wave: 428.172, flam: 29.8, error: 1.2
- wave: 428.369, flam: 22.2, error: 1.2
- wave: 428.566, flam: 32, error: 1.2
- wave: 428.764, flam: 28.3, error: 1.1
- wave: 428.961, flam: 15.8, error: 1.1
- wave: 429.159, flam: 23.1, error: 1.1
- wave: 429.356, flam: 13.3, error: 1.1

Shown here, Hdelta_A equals 0.83 nm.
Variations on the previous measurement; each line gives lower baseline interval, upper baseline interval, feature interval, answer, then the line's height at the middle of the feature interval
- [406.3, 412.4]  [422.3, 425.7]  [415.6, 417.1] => -0.170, 24.1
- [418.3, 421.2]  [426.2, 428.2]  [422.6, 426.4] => 0.666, 27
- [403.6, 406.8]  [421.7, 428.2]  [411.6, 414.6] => 0.332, 31.1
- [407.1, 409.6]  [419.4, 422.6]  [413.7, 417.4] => -0.452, 26.2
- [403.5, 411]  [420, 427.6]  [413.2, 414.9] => -0.219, 27.7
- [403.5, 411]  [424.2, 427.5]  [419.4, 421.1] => -0.274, 25.3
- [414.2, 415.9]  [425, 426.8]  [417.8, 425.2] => 0.635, 26.8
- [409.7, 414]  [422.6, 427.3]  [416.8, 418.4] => -0.285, 25.5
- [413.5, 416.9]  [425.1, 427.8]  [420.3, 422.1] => 0.272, 27.5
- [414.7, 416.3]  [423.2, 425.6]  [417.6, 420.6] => -0.431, 25.1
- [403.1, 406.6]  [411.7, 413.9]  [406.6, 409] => 0.650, 33.6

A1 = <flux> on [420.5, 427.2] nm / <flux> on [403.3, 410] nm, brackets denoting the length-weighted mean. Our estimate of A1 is 0.74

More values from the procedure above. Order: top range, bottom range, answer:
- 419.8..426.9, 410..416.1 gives 0.84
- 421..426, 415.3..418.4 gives 0.76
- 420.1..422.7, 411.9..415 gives 0.88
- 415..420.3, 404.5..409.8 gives 0.99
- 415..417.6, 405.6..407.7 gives 0.94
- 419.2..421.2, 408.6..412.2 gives 1.13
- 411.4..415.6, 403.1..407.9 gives 0.84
